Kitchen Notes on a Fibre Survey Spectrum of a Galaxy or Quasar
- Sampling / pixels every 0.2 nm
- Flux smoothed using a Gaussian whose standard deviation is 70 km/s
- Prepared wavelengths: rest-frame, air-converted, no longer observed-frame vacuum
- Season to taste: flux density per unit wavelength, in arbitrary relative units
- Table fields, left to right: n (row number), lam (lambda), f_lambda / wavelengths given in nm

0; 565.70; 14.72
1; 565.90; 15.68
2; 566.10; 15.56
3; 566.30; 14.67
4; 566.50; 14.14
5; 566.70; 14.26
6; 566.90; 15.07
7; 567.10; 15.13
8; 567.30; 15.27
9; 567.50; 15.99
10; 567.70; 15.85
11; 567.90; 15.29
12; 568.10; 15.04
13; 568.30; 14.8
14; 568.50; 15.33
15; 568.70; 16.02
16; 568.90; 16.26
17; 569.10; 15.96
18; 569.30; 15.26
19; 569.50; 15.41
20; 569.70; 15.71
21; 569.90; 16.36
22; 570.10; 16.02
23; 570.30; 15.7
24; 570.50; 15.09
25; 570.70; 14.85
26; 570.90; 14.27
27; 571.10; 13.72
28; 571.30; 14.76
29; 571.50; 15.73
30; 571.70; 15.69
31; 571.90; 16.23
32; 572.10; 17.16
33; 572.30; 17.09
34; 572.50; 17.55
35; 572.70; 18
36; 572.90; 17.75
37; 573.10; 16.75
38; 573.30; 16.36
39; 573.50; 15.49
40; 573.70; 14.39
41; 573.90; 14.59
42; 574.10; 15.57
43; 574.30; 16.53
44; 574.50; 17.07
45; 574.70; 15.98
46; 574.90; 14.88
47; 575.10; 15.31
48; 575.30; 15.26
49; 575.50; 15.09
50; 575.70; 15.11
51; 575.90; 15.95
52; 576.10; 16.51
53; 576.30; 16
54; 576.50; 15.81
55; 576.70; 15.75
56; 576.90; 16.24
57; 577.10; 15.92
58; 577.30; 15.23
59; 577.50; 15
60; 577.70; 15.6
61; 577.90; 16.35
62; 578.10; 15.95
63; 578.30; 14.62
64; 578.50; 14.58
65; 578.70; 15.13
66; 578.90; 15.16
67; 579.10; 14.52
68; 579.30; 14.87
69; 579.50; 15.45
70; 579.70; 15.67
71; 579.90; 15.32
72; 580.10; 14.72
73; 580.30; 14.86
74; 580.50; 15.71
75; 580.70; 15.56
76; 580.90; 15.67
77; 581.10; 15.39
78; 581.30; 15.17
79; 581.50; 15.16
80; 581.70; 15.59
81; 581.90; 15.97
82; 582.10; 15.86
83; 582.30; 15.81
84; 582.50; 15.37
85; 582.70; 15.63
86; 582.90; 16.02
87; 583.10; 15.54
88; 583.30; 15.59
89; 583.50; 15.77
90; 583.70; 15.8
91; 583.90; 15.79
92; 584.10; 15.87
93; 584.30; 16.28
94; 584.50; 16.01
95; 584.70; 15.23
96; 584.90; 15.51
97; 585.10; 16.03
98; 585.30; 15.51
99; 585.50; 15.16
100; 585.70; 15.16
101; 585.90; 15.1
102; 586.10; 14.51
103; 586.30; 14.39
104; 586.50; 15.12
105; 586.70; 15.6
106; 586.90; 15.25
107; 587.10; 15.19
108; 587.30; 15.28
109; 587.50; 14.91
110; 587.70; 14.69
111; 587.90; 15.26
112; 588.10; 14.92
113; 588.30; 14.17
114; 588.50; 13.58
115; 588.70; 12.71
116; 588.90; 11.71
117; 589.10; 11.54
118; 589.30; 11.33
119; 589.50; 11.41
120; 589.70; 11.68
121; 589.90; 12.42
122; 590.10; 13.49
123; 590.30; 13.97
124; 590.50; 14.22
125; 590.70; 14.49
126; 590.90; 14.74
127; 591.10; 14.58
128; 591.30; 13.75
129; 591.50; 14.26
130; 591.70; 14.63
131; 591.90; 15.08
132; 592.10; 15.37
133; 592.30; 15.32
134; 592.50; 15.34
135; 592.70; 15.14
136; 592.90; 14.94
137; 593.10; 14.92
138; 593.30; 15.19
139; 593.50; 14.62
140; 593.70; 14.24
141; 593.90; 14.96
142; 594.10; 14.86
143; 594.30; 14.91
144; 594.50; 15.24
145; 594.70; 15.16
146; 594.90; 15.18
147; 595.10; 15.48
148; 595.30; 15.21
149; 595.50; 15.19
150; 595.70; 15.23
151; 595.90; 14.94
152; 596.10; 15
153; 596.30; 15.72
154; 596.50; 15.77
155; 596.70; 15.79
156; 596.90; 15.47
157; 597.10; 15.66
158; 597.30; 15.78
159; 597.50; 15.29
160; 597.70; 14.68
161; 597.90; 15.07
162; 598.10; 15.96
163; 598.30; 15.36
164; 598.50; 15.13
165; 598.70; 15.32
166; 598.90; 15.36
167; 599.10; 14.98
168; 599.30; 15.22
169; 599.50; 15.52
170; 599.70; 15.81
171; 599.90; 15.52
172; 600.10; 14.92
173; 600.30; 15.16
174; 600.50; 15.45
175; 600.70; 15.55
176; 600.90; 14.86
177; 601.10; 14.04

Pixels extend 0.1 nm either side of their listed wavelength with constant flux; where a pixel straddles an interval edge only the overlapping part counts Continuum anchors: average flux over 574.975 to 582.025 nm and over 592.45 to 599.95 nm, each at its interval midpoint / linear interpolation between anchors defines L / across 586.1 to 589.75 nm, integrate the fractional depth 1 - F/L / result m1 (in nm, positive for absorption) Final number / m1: 0.35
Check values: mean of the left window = 15.4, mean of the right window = 15.2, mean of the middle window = 13.9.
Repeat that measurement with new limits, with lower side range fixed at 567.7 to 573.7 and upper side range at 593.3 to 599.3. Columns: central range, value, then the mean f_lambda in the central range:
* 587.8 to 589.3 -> 0.21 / 13.3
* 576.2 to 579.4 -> 0.05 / 15.4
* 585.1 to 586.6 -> 0.04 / 15.1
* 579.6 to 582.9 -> 0.02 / 15.5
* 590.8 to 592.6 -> 0.06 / 14.8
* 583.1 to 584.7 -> -0.03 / 15.8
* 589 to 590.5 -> 0.29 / 12.4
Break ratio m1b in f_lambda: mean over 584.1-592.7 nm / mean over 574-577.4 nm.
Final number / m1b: 0.9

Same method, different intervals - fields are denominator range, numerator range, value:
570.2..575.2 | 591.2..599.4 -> 0.95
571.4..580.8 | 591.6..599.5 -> 0.97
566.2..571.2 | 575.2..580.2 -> 1.01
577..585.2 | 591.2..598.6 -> 0.98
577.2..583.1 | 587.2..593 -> 0.91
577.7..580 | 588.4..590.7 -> 0.83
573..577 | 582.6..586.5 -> 0.99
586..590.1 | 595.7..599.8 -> 1.12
